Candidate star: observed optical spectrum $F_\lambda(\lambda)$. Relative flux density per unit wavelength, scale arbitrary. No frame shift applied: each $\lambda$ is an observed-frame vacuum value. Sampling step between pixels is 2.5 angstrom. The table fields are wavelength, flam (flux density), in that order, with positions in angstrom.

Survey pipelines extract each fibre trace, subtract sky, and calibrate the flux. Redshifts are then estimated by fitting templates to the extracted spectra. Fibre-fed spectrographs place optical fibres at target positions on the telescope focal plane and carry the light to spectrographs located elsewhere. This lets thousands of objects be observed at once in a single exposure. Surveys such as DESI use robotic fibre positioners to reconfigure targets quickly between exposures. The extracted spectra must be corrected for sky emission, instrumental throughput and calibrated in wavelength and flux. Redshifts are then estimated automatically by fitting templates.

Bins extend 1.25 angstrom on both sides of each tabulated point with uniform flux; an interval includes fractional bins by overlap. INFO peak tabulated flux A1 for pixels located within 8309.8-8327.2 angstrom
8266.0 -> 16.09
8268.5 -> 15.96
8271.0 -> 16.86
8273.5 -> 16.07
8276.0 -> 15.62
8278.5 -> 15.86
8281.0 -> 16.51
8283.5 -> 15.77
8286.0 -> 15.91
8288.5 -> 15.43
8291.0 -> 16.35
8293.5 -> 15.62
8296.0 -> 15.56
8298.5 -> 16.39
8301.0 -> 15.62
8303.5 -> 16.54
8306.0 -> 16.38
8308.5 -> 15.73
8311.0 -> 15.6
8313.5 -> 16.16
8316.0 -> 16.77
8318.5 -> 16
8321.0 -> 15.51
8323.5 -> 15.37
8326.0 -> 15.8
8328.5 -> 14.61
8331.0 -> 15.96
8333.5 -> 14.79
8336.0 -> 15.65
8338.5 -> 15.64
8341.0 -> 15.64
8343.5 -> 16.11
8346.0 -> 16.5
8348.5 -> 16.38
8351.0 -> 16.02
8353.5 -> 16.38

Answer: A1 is 16.77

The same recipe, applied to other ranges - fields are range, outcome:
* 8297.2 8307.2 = 16.54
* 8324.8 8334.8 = 15.96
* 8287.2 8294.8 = 16.35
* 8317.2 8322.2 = 16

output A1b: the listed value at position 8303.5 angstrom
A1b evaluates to 16.54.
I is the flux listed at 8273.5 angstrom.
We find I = 16.07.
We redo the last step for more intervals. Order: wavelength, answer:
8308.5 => 15.73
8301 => 15.62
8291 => 16.35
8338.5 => 15.64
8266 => 16.09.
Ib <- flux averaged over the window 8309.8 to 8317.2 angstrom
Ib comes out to 16.2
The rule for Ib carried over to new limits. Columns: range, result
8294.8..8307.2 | 16.1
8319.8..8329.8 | 15.3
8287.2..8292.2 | 15.9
